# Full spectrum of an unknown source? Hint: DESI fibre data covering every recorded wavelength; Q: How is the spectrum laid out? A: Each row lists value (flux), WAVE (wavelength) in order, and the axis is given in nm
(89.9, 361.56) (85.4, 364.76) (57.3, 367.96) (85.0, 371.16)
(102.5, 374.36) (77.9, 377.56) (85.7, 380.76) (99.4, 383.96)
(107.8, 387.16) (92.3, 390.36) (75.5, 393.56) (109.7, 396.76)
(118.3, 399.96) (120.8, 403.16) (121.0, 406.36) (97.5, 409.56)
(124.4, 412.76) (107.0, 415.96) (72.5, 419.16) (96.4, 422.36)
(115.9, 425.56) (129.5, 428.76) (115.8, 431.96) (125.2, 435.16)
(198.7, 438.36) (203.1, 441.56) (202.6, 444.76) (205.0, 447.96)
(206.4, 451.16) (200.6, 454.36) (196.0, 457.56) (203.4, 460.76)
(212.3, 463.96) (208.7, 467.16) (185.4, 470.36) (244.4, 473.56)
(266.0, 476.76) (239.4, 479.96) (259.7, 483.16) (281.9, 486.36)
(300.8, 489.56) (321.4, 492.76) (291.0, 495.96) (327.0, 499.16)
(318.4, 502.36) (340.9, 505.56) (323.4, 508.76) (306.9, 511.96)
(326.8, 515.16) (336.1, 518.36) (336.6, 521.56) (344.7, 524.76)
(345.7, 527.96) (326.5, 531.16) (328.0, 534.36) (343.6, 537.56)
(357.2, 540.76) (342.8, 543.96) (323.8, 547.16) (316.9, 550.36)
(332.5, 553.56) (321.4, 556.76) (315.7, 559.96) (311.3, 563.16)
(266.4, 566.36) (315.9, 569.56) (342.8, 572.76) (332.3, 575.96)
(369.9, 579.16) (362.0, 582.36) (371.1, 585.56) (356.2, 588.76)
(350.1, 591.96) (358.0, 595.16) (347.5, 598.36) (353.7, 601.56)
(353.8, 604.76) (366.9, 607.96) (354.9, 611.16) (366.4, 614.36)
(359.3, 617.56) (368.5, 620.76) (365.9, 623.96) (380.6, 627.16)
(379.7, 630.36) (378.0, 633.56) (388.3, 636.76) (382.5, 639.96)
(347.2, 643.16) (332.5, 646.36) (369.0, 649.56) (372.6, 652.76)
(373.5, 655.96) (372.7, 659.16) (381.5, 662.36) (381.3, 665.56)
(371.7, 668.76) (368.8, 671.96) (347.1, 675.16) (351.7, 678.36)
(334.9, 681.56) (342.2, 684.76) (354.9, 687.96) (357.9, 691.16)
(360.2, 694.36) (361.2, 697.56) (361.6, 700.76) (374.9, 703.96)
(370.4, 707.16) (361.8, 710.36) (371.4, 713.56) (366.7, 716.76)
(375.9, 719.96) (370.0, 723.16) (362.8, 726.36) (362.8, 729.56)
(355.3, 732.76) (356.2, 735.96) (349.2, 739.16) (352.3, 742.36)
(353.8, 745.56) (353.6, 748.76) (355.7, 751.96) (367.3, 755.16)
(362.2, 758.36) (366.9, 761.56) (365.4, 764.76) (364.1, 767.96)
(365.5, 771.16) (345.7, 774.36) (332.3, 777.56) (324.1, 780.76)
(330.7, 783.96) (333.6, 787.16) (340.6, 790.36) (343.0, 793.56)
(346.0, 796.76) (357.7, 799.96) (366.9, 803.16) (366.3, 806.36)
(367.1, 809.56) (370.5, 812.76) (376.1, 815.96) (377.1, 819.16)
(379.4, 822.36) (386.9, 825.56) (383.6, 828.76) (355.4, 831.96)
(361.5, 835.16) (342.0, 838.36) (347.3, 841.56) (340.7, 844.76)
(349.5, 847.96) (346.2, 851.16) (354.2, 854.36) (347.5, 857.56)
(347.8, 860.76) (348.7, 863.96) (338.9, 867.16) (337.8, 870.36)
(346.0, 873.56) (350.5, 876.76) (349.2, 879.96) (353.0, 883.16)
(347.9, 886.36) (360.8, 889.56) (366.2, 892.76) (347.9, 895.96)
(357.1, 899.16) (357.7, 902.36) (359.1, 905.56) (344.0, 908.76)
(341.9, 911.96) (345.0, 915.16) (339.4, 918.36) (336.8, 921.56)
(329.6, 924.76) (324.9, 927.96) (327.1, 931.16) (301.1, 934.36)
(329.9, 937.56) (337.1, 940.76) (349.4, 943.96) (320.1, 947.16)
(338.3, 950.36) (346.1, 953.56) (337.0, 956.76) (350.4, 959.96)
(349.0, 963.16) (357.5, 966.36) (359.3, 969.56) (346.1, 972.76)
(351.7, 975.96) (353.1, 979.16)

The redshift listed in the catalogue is 0.094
